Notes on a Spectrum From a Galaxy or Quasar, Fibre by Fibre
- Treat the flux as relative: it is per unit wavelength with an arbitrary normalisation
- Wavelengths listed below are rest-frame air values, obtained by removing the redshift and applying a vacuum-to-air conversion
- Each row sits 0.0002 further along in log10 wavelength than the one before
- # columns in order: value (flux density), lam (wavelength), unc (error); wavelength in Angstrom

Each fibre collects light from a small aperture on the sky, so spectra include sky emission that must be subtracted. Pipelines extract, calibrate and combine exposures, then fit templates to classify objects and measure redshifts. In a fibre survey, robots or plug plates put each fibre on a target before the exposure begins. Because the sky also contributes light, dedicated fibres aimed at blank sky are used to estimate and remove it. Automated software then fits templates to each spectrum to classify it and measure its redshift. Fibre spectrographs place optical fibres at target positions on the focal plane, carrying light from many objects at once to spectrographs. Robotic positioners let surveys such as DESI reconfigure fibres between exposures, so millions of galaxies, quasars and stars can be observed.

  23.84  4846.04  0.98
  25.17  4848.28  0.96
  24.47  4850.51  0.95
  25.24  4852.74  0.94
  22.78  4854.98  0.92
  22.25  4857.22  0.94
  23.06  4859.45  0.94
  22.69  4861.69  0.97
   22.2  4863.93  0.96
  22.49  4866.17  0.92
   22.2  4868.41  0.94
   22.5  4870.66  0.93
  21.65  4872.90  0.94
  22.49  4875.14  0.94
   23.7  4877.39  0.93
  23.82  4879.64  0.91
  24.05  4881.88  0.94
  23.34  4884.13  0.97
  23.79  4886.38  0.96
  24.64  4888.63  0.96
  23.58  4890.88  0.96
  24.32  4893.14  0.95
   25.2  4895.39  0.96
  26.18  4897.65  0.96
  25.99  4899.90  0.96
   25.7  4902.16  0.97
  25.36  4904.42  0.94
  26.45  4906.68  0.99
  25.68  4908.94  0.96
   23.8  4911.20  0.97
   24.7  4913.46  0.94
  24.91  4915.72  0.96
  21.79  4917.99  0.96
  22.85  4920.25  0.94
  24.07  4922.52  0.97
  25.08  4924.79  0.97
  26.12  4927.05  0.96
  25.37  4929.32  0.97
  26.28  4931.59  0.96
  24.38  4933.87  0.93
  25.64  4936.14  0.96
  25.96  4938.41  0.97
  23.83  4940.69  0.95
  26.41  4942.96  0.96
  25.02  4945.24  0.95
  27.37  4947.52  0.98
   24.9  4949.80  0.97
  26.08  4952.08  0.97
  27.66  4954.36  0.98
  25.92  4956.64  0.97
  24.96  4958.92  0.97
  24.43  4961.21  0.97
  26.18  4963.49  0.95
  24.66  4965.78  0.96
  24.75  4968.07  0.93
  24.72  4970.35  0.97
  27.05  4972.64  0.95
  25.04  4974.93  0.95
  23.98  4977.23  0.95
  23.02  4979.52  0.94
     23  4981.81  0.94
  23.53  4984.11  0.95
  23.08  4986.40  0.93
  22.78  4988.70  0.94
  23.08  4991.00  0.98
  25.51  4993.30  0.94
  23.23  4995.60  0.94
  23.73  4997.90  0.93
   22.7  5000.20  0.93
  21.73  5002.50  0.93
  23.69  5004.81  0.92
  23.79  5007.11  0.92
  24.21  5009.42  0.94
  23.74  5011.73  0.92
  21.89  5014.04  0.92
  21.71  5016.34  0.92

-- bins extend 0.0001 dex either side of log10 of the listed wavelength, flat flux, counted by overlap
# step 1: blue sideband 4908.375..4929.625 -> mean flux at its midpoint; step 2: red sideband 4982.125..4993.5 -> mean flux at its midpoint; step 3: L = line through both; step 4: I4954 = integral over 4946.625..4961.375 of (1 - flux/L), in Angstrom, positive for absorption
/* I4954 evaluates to -1.3 Angstrom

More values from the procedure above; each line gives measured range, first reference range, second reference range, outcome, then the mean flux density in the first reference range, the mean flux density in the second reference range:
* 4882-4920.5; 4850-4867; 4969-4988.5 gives -1.9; 23.1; 24.1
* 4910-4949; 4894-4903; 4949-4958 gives 1.6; 25.7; 26.2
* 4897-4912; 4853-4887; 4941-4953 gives -0.9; 22.9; 25.8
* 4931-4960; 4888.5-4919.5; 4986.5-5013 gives -1.8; 24.9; 23.4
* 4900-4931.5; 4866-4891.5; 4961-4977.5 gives -1.1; 23.2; 25.2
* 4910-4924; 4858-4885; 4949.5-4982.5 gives 0.1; 22.8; 25.1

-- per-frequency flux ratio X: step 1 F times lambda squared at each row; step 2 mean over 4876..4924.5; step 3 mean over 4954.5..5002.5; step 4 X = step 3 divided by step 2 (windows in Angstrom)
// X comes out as 1.02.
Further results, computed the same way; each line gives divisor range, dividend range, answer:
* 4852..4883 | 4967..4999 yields 1.10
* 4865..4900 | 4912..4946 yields 1.07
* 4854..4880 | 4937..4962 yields 1.18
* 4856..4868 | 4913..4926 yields 1.09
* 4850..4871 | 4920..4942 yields 1.12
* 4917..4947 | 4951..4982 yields 1.02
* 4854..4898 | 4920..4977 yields 1.12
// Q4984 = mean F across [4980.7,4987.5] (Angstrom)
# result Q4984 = 23.2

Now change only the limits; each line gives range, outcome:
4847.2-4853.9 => 25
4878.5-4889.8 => 23.9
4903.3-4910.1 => 25.8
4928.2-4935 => 25.3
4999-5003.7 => 22.2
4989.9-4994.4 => 24.3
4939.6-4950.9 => 25.5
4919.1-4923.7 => 23.5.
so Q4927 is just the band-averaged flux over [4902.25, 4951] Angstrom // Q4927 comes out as 25.1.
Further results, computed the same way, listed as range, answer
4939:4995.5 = 24.8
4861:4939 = 24.3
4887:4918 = 25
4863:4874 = 22.2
